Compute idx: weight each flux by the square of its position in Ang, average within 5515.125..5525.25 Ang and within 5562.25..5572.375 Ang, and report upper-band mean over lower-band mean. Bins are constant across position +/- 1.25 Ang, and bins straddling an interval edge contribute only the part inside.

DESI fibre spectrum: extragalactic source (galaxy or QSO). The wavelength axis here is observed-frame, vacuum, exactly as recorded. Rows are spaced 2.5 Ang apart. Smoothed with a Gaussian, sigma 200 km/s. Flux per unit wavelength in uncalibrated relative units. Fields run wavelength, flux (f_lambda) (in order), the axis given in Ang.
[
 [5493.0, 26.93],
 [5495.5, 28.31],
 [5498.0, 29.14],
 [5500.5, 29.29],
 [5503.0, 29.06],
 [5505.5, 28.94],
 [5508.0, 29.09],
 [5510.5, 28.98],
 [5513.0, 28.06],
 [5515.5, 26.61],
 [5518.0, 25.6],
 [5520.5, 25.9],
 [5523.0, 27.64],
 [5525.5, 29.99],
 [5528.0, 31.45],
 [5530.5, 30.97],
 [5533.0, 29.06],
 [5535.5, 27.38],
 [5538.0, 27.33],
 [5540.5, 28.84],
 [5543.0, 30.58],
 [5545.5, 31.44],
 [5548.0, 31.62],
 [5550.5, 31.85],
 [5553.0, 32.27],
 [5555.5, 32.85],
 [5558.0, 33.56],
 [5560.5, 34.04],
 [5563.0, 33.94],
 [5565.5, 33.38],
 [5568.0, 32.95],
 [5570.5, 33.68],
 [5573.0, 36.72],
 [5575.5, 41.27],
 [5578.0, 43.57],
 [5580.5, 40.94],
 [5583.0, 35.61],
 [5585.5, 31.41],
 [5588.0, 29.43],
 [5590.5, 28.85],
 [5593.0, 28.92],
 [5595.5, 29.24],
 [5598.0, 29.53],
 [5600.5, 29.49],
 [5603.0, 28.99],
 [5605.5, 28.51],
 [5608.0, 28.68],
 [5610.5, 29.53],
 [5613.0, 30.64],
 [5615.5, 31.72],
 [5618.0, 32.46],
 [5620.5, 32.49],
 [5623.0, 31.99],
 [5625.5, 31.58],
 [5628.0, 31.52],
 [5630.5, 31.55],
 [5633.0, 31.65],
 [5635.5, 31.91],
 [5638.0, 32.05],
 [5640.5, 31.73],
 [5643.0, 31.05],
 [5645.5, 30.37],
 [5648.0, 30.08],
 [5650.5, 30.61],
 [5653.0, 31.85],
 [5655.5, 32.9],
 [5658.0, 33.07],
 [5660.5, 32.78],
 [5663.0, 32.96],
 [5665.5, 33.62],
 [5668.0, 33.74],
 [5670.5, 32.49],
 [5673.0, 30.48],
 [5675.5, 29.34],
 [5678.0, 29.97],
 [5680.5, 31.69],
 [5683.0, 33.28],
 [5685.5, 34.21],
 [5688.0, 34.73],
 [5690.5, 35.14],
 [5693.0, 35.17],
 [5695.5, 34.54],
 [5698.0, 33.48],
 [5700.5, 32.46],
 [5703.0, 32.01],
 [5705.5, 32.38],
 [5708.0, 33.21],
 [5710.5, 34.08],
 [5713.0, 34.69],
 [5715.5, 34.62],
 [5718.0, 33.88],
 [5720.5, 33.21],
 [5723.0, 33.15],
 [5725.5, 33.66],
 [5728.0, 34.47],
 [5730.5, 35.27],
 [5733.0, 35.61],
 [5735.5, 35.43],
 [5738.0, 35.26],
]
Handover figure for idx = 1.28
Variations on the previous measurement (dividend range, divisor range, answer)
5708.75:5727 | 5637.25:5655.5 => 1.11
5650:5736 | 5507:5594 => 1.11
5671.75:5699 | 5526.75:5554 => 1.15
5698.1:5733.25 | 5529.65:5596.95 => 1.09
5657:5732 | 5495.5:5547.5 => 1.23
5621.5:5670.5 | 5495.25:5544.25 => 1.17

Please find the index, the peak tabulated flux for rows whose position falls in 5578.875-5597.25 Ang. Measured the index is 40.94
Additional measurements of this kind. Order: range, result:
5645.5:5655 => 31.85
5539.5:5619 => 43.57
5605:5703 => 35.17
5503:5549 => 31.62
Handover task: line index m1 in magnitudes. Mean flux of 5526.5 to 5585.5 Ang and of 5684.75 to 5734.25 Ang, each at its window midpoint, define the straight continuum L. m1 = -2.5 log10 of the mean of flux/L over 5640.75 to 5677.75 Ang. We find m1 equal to 0.07 mag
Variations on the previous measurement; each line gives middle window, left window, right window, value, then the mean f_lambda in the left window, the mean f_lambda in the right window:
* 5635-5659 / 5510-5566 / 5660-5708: 0.02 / 30.1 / 32.9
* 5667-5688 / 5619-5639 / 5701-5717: 0.03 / 31.8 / 33.5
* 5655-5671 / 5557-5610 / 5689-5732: 0.01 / 32.9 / 33.9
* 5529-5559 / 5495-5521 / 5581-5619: -0.06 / 28.1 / 30.4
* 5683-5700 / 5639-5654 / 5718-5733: -0.05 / 31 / 34.1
